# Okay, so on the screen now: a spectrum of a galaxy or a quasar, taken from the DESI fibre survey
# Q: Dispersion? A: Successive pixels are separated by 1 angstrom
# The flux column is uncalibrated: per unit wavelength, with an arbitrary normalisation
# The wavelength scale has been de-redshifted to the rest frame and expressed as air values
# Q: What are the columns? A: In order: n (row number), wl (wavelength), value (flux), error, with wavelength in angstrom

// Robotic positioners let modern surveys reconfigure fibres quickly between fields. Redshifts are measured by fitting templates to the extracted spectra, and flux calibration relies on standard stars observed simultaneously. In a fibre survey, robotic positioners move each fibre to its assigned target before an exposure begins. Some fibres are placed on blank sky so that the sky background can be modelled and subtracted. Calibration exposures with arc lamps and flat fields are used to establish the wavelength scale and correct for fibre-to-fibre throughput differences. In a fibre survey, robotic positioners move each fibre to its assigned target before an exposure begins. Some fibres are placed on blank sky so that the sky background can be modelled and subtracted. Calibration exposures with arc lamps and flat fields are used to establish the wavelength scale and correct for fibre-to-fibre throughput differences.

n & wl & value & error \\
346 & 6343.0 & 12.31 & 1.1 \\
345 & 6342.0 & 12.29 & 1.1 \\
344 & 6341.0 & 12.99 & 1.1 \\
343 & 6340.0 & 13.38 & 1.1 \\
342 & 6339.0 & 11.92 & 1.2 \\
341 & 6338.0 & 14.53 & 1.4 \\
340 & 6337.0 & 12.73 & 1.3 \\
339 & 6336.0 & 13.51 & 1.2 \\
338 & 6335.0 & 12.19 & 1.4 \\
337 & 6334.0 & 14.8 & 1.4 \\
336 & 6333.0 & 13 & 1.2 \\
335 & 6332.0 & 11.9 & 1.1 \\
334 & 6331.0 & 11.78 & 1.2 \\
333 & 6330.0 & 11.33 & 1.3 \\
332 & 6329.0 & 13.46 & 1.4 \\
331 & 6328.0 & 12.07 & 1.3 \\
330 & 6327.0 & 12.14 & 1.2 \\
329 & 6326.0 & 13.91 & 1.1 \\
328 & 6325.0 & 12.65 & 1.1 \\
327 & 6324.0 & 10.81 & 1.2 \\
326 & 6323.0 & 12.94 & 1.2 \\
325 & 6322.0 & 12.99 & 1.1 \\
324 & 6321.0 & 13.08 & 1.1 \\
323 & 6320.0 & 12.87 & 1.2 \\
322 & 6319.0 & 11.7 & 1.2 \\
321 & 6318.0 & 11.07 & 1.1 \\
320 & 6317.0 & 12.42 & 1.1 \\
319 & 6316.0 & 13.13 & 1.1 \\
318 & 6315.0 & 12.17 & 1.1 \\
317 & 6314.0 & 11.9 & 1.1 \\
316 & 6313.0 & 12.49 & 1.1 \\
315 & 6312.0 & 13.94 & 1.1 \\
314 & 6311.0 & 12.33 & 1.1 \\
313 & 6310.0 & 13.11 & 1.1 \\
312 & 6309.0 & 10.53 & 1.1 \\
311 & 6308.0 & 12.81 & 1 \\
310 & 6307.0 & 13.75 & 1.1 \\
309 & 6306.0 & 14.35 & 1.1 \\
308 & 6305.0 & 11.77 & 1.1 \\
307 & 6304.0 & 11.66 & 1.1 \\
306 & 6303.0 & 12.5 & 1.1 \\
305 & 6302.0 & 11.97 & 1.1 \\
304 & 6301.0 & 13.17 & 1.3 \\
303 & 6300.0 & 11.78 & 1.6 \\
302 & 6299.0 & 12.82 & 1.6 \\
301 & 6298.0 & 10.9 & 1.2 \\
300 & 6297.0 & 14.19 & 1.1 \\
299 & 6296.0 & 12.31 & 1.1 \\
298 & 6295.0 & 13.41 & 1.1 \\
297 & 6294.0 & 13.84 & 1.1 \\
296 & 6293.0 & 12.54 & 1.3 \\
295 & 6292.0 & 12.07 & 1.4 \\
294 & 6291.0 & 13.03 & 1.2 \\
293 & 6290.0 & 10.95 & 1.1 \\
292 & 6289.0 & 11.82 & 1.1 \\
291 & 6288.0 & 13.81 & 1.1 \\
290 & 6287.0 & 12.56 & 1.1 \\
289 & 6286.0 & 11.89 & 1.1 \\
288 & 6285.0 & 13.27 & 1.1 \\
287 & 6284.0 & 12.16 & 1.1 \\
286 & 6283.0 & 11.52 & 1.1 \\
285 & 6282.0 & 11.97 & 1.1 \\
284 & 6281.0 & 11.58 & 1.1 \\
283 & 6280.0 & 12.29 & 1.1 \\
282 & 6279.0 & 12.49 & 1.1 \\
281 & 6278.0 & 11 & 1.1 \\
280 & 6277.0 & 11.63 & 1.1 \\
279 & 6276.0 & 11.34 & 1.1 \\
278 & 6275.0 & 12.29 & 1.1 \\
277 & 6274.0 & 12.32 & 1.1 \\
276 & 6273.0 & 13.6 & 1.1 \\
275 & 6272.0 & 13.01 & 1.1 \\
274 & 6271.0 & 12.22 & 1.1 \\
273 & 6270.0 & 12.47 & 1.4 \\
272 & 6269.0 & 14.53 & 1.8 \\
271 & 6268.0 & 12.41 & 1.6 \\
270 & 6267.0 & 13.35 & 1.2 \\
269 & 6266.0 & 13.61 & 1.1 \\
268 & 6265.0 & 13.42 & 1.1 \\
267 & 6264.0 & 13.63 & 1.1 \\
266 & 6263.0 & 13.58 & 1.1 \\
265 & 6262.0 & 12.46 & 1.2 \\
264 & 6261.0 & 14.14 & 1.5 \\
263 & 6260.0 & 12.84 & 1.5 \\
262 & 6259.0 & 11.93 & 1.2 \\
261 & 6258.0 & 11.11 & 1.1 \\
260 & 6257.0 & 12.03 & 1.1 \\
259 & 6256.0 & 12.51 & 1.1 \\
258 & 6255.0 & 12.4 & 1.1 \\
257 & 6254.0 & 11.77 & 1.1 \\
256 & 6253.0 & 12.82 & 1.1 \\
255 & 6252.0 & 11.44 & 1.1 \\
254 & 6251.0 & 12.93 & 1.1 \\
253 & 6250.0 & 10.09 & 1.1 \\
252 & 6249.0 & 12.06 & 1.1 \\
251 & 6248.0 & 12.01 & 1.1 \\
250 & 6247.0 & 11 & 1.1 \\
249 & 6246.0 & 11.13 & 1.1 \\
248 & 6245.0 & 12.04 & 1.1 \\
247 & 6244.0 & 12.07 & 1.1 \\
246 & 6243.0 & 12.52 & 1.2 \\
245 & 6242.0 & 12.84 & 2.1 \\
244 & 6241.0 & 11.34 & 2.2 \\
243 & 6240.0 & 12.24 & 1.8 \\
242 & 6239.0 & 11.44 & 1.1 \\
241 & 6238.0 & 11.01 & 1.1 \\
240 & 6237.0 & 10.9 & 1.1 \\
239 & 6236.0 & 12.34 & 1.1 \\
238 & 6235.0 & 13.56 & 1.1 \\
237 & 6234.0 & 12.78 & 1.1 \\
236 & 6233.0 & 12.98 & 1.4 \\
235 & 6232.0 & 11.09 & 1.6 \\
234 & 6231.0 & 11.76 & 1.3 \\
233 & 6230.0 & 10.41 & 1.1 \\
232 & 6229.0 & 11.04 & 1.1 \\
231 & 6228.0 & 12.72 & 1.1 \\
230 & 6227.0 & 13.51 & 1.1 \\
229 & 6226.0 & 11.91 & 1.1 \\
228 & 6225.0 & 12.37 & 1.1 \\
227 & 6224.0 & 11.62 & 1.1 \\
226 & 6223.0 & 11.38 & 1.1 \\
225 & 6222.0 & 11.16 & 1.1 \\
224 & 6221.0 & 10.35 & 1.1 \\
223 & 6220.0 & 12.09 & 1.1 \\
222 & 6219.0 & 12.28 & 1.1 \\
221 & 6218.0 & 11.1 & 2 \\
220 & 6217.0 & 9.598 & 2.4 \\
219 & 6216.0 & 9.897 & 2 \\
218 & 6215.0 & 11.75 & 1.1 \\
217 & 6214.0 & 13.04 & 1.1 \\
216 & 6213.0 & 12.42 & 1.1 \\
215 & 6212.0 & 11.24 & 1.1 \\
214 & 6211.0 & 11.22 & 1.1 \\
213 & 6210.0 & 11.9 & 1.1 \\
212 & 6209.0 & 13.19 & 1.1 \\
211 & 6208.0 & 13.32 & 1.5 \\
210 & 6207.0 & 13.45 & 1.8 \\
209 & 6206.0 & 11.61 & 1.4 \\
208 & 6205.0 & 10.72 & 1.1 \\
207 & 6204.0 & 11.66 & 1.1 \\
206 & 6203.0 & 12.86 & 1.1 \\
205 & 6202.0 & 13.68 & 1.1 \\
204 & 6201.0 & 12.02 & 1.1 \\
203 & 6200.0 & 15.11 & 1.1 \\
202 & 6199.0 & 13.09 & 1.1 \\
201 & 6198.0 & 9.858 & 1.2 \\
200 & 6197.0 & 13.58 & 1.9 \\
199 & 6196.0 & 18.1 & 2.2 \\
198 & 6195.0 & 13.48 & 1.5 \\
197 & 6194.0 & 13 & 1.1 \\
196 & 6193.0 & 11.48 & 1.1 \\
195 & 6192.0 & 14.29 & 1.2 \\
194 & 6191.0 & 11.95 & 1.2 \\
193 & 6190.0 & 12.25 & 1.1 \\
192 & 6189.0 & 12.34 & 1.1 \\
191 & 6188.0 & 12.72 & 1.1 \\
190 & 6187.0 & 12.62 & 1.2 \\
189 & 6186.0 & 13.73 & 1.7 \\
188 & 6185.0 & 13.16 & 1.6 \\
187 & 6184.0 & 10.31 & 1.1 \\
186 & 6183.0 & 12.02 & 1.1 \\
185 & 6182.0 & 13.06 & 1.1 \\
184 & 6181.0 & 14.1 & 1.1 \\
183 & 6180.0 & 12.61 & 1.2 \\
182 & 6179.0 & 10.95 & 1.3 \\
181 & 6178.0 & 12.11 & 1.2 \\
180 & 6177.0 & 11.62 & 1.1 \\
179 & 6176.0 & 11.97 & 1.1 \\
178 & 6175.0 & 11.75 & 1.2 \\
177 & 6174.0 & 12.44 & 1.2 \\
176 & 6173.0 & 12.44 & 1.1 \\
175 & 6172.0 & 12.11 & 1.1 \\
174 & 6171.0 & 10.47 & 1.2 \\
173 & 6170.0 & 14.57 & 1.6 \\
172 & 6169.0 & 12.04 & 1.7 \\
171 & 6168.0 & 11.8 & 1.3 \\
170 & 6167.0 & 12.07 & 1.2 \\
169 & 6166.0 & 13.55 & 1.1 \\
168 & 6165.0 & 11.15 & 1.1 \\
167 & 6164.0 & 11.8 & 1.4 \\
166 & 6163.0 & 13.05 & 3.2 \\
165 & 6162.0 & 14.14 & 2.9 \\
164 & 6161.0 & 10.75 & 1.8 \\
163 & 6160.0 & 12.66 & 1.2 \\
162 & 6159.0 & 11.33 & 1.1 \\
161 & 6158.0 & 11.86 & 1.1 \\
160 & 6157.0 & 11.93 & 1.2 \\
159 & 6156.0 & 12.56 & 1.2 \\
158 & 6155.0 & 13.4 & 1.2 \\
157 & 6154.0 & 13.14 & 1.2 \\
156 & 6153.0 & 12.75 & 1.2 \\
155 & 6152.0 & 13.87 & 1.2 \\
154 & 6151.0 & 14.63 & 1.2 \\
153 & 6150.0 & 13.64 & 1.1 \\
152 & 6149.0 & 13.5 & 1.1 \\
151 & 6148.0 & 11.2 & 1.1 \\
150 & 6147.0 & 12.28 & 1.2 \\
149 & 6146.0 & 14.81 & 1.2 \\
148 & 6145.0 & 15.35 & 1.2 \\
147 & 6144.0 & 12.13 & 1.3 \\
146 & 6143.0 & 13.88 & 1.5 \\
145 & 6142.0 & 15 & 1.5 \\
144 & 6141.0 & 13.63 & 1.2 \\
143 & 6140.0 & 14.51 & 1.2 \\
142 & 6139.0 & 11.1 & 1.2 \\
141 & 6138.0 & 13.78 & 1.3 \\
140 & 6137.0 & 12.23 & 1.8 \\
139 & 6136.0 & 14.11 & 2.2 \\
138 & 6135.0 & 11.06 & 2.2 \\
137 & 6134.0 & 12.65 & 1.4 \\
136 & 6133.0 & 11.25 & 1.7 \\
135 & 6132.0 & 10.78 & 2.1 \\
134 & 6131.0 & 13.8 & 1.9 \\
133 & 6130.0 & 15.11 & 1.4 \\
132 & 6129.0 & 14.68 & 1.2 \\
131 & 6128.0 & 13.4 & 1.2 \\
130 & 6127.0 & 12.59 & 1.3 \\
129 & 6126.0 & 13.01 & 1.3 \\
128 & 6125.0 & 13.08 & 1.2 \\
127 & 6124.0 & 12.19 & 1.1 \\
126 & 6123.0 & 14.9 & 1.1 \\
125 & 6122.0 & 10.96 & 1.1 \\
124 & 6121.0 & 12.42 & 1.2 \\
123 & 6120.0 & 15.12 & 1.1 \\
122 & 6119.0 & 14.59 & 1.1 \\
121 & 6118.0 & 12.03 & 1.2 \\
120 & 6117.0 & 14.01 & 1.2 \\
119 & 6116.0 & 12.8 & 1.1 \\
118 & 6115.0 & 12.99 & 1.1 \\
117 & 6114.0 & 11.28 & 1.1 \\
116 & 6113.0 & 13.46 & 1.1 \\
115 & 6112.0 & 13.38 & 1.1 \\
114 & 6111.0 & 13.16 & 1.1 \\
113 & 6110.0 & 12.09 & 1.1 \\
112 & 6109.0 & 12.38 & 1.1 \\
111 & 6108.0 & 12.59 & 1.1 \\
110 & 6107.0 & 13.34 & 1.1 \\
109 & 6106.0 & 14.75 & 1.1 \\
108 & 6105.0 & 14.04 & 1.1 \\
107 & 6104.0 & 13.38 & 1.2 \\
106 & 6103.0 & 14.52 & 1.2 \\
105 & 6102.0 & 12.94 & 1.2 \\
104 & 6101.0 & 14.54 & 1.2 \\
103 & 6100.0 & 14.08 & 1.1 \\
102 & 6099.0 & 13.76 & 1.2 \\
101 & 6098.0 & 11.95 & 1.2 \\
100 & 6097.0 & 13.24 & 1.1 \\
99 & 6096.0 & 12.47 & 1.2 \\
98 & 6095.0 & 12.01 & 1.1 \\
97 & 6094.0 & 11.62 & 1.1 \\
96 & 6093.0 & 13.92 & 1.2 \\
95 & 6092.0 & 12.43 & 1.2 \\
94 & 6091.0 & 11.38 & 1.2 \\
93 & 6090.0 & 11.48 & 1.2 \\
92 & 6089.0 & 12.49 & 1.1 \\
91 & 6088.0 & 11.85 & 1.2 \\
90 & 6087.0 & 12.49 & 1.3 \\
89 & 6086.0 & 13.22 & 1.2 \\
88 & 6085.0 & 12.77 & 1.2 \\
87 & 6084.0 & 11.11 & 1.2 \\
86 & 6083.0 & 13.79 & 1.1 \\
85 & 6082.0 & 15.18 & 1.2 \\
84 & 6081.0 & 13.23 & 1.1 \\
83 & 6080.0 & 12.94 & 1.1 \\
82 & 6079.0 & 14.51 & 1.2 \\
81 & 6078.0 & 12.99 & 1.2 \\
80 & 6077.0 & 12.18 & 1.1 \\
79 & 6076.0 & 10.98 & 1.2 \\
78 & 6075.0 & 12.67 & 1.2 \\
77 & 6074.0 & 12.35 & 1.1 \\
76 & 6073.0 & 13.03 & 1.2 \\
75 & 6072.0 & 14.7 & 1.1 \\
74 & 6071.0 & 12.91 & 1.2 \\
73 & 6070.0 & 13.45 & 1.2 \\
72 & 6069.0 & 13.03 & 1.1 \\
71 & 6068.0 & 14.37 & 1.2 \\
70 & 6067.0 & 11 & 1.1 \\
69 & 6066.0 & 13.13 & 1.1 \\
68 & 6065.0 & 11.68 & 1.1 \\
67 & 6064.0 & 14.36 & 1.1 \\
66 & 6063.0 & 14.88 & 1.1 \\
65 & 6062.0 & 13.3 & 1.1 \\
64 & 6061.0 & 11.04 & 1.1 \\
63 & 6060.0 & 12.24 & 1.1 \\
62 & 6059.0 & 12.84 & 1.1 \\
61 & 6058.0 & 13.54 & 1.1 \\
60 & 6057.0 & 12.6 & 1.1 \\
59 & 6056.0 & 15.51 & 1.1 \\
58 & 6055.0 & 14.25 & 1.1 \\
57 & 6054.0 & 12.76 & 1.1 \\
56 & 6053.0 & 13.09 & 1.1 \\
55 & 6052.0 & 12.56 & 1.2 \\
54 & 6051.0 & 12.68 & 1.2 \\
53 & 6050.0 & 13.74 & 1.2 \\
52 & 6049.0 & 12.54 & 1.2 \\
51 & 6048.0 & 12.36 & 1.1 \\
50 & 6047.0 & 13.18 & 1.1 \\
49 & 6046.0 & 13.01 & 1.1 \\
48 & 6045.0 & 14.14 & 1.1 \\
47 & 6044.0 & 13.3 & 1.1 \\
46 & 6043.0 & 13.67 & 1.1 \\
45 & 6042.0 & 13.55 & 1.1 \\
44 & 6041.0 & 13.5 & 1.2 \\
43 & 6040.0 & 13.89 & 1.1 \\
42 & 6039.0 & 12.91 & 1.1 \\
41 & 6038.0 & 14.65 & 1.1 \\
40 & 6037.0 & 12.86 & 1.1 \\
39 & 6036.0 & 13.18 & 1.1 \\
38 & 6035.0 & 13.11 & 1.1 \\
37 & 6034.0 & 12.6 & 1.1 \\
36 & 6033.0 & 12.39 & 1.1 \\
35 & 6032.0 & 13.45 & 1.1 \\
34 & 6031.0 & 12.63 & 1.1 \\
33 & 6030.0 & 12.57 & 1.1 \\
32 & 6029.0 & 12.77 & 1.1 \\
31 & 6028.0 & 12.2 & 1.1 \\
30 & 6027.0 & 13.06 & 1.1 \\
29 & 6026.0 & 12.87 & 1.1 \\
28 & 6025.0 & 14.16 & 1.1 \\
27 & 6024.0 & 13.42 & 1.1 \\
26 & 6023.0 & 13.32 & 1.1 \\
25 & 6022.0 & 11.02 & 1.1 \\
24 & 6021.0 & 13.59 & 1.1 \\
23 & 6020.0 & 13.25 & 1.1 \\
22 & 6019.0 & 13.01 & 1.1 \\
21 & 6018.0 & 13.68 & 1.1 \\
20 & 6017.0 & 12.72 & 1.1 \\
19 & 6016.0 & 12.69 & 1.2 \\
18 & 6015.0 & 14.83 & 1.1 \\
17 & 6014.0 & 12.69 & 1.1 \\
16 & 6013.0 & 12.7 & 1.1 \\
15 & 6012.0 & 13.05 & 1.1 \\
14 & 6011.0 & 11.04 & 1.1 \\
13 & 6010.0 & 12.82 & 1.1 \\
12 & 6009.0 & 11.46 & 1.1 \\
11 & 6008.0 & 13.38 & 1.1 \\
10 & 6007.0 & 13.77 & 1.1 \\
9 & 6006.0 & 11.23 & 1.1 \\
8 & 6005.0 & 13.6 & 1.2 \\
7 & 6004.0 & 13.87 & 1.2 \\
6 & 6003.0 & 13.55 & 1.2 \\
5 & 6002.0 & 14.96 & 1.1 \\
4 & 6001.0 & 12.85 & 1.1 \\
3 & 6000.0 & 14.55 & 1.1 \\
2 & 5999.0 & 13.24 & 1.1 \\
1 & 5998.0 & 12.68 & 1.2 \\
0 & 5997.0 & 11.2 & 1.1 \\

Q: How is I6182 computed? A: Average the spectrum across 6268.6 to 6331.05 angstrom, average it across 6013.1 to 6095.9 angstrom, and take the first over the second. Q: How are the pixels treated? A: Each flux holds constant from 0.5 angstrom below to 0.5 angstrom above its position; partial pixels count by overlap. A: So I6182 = 1.0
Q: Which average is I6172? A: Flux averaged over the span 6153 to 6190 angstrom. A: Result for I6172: 12.3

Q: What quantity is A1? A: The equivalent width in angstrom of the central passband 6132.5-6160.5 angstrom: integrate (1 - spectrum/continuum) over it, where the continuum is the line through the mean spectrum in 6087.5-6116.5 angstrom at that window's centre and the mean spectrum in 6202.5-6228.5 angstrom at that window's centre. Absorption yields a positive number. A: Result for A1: -1.1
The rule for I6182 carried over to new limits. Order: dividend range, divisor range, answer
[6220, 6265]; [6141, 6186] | 0.95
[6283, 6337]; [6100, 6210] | 0.97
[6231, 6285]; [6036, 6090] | 0.94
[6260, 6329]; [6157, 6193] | 1.02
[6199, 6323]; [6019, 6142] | 0.94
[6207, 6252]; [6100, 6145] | 0.90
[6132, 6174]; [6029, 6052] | 0.97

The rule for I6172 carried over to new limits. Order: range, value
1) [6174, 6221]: 12.4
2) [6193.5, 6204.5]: 13.3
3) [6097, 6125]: 13.2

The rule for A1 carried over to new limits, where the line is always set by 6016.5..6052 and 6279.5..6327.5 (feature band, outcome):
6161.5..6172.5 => 0.31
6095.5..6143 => -1.01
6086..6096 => 0.56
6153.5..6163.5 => 0.26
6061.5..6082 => -0.18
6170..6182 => 0.54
